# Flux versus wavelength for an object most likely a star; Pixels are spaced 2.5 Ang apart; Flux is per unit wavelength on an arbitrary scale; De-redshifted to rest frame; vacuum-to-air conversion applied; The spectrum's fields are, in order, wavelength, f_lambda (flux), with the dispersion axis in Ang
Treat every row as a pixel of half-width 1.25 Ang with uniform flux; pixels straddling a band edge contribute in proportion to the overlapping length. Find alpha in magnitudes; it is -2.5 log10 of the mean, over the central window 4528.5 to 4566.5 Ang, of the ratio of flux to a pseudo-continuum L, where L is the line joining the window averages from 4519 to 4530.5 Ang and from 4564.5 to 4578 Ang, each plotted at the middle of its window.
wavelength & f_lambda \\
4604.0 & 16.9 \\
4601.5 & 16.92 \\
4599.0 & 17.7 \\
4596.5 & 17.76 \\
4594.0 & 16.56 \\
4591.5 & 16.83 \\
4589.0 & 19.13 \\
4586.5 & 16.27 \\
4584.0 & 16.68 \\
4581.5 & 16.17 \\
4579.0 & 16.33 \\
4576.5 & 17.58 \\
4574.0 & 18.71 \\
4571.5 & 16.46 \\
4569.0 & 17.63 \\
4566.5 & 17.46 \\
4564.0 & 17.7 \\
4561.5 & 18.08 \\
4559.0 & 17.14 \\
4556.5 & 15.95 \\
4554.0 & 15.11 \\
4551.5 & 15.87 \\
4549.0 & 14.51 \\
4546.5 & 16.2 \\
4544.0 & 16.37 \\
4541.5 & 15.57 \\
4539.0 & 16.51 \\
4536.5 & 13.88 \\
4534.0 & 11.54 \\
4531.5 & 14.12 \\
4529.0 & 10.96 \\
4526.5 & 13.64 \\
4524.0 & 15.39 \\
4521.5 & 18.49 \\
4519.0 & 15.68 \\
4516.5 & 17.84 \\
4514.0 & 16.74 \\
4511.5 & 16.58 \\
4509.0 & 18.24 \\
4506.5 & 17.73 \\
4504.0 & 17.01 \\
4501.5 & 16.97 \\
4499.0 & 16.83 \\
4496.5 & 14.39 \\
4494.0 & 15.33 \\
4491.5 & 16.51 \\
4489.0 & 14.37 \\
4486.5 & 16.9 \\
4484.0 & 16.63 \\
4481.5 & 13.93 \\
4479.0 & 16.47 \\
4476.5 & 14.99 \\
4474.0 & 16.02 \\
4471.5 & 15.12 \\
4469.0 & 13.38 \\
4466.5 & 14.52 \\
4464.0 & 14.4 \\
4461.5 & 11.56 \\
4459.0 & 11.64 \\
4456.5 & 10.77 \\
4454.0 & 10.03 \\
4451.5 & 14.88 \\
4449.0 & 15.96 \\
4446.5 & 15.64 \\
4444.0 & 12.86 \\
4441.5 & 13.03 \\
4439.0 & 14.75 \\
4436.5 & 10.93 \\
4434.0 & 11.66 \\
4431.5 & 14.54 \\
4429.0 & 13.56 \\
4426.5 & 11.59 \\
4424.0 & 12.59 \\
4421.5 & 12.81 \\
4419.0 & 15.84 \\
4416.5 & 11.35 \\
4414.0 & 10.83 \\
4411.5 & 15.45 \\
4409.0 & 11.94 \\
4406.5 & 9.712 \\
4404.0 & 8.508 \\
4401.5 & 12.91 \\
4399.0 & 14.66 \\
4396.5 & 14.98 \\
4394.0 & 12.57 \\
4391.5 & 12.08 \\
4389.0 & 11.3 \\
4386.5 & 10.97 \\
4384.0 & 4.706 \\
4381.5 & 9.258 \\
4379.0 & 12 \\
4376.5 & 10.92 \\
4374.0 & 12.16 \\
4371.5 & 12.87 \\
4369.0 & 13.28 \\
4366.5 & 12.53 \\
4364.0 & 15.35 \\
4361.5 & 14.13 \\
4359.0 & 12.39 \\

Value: 0.05 mag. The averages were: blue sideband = 14.7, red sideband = 17.6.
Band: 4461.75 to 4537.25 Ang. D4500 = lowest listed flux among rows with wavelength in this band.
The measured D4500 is 10.96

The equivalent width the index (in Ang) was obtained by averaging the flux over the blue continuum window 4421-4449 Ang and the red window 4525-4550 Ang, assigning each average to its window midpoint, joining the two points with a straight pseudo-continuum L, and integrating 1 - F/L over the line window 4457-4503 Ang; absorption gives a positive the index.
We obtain -4.1 Ang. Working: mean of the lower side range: 13.2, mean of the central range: 14.9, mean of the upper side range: 14.3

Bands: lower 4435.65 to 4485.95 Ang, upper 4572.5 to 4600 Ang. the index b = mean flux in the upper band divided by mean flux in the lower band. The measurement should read 1.2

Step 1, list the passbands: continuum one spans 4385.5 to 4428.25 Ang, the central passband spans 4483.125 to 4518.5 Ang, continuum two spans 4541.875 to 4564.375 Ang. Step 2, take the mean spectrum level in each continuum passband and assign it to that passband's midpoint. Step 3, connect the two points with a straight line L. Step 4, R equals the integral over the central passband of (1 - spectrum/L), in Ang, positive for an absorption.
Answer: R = -4.0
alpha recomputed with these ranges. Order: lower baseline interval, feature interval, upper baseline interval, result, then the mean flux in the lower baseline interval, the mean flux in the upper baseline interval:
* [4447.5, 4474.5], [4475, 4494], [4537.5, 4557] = -0.12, 13.4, 15.7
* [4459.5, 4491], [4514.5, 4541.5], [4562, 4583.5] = 0.09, 14.8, 17.3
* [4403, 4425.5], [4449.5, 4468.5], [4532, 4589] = 0.06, 12.1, 16.3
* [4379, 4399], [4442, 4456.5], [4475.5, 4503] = 0.03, 11.1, 15.8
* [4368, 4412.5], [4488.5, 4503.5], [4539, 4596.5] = -0.08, 11.7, 16.8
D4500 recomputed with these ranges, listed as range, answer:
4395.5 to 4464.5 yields 8.508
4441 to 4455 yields 10.03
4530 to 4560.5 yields 11.54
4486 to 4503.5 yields 14.37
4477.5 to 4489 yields 13.93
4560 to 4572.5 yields 16.46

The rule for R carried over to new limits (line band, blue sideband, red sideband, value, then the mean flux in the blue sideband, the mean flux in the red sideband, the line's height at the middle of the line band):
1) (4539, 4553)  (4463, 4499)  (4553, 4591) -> 0.68 Ang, 15.3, 17.1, 16.6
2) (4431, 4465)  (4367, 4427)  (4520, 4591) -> 0.57 Ang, 11.9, 16.1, 13.2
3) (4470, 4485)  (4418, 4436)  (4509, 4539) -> -1.36 Ang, 13.1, 15.2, 14.2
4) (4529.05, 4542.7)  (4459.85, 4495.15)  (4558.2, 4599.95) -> 1.92 Ang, 15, 17.3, 16.3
